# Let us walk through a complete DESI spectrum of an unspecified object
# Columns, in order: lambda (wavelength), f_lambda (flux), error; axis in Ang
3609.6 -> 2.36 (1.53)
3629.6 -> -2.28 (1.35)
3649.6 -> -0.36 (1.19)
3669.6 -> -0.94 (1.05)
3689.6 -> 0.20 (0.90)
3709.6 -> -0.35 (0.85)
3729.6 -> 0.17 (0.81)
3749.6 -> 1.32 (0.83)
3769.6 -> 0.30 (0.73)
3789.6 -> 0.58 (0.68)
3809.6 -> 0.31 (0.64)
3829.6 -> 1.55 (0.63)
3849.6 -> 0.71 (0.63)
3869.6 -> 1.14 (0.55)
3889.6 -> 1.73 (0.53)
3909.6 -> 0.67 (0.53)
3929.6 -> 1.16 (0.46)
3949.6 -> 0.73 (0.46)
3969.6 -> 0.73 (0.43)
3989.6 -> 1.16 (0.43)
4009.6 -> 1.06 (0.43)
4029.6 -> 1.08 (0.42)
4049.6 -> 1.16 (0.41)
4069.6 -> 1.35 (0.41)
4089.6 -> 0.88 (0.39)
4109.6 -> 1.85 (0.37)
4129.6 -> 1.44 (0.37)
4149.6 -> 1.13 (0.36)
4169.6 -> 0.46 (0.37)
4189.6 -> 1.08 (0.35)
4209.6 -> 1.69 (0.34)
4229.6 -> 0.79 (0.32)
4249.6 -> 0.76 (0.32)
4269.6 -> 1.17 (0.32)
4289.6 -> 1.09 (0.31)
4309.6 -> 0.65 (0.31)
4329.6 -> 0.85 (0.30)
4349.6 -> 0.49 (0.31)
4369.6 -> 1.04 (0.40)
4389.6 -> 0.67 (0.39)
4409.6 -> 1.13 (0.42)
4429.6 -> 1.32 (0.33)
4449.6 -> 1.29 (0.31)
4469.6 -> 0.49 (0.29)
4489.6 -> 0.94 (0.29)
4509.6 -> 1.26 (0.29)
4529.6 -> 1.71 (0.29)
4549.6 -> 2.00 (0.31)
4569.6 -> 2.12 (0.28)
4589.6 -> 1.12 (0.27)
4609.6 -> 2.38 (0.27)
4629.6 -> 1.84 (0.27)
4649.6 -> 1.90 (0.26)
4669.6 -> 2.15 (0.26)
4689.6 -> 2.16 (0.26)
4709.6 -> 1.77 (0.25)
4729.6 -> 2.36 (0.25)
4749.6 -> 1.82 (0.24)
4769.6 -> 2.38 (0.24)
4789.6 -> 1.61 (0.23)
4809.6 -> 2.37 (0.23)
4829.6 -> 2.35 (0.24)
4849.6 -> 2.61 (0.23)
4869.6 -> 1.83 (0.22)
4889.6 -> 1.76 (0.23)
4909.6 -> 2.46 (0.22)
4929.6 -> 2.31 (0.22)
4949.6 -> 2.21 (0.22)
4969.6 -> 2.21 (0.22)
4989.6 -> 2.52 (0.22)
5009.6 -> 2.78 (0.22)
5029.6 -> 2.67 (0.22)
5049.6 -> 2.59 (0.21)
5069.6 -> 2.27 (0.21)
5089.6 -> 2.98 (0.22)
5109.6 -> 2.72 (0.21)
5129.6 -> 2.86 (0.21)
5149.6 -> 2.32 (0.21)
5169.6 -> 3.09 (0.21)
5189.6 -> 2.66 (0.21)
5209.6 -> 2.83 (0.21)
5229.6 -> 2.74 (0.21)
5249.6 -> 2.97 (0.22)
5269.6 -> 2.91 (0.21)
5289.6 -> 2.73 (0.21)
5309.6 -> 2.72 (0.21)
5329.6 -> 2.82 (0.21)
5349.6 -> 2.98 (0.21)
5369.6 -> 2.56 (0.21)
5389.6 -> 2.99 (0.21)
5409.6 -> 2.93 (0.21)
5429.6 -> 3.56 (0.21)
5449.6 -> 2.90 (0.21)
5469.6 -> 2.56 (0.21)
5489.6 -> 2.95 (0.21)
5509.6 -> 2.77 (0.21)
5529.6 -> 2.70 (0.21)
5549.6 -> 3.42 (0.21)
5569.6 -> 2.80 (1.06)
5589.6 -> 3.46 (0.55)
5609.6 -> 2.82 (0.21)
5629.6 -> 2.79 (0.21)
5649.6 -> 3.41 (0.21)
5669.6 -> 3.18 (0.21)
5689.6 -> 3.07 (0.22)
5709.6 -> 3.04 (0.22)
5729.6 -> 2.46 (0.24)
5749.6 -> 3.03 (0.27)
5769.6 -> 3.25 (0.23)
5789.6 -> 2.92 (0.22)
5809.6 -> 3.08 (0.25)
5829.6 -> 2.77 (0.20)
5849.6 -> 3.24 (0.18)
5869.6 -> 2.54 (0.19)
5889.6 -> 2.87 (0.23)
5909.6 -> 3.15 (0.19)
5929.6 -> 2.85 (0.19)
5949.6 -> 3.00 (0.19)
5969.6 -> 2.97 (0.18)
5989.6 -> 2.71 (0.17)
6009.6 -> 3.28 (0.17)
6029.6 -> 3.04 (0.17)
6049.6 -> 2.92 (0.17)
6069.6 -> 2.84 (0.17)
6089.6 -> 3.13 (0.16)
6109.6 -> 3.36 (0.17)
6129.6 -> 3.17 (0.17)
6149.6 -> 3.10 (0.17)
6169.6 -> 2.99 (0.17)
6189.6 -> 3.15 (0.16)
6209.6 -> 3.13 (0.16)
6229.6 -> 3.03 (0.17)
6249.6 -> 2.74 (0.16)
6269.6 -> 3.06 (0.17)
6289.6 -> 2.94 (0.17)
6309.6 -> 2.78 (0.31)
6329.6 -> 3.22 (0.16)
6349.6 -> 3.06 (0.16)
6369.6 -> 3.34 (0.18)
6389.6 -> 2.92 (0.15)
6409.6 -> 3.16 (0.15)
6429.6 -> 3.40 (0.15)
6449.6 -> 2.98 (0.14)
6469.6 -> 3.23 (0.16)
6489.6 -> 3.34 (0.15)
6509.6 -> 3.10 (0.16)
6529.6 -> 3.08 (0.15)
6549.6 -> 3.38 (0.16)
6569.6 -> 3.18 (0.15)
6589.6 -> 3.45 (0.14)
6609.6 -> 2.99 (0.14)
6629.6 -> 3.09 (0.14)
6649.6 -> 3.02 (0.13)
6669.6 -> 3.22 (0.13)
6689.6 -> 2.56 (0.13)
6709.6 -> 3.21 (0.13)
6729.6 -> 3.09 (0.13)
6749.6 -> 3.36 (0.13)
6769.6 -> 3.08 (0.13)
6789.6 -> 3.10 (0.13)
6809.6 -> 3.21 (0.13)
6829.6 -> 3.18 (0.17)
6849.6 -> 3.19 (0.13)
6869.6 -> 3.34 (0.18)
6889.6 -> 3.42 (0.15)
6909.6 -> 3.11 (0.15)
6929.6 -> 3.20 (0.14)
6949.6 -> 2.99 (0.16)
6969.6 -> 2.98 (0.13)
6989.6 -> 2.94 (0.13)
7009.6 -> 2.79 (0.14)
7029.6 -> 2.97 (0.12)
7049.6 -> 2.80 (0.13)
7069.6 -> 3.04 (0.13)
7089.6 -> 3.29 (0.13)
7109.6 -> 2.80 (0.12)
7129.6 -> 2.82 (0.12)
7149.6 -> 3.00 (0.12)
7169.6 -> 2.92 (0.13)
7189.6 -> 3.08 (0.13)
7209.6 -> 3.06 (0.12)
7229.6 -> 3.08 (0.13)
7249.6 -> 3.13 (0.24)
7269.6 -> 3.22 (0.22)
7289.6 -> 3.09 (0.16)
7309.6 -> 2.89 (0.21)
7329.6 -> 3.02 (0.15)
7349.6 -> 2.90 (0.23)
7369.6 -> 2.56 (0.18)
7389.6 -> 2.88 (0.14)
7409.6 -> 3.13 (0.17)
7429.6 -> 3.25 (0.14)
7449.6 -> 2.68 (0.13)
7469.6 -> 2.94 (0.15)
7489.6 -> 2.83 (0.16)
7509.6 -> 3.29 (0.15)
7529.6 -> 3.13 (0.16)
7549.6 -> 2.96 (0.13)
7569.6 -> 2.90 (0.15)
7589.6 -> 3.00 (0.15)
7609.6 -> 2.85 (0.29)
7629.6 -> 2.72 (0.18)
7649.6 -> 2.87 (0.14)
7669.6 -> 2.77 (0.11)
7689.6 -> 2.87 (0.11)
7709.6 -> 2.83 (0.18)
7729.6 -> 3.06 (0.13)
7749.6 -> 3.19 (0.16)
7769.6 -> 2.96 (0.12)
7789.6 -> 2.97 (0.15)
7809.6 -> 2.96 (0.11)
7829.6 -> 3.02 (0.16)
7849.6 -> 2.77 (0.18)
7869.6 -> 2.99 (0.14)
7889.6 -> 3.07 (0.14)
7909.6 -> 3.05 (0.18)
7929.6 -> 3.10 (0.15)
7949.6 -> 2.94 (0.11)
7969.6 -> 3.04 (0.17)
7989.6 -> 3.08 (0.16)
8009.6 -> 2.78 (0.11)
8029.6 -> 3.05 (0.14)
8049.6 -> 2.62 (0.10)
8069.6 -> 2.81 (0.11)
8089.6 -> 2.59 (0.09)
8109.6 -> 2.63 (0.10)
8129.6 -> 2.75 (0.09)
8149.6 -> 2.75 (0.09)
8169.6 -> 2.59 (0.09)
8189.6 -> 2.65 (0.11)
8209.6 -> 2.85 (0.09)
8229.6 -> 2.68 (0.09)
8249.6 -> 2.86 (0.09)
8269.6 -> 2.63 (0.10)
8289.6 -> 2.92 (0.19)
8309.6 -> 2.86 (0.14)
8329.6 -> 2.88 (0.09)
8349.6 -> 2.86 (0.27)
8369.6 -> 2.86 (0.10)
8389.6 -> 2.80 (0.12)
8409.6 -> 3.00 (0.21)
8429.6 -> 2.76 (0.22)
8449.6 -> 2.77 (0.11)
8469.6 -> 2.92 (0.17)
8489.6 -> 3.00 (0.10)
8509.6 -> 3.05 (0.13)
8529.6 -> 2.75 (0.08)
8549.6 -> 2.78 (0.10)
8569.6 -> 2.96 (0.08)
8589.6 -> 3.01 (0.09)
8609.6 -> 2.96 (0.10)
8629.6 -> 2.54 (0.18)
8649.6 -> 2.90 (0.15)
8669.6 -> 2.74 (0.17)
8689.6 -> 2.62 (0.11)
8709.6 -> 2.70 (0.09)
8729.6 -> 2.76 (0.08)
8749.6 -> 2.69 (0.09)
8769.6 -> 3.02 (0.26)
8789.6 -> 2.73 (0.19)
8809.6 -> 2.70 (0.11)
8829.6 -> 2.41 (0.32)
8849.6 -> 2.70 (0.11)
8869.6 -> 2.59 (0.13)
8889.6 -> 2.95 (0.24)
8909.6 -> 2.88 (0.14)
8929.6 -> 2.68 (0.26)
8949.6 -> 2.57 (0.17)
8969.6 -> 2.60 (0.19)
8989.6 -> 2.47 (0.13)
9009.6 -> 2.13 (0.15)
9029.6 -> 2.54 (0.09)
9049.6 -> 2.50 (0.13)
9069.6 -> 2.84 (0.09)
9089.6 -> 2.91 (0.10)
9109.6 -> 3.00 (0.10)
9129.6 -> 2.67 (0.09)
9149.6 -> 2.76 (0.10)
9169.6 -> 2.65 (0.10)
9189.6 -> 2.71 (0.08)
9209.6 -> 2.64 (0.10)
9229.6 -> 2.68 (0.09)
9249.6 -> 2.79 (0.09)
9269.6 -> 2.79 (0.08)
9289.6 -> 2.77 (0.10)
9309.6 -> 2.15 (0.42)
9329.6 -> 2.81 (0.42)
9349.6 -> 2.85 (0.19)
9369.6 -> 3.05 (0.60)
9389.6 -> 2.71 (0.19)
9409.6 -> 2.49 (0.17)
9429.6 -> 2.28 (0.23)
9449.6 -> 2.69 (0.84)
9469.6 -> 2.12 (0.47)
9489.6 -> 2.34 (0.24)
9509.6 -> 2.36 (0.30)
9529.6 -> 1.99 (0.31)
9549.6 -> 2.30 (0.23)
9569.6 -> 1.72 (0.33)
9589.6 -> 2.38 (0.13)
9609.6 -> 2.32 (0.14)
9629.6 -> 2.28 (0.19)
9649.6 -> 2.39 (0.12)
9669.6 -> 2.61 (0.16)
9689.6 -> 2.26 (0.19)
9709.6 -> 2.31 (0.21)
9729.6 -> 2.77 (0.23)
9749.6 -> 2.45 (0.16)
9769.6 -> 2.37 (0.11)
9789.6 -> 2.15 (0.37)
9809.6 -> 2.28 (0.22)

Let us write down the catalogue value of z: 0.13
